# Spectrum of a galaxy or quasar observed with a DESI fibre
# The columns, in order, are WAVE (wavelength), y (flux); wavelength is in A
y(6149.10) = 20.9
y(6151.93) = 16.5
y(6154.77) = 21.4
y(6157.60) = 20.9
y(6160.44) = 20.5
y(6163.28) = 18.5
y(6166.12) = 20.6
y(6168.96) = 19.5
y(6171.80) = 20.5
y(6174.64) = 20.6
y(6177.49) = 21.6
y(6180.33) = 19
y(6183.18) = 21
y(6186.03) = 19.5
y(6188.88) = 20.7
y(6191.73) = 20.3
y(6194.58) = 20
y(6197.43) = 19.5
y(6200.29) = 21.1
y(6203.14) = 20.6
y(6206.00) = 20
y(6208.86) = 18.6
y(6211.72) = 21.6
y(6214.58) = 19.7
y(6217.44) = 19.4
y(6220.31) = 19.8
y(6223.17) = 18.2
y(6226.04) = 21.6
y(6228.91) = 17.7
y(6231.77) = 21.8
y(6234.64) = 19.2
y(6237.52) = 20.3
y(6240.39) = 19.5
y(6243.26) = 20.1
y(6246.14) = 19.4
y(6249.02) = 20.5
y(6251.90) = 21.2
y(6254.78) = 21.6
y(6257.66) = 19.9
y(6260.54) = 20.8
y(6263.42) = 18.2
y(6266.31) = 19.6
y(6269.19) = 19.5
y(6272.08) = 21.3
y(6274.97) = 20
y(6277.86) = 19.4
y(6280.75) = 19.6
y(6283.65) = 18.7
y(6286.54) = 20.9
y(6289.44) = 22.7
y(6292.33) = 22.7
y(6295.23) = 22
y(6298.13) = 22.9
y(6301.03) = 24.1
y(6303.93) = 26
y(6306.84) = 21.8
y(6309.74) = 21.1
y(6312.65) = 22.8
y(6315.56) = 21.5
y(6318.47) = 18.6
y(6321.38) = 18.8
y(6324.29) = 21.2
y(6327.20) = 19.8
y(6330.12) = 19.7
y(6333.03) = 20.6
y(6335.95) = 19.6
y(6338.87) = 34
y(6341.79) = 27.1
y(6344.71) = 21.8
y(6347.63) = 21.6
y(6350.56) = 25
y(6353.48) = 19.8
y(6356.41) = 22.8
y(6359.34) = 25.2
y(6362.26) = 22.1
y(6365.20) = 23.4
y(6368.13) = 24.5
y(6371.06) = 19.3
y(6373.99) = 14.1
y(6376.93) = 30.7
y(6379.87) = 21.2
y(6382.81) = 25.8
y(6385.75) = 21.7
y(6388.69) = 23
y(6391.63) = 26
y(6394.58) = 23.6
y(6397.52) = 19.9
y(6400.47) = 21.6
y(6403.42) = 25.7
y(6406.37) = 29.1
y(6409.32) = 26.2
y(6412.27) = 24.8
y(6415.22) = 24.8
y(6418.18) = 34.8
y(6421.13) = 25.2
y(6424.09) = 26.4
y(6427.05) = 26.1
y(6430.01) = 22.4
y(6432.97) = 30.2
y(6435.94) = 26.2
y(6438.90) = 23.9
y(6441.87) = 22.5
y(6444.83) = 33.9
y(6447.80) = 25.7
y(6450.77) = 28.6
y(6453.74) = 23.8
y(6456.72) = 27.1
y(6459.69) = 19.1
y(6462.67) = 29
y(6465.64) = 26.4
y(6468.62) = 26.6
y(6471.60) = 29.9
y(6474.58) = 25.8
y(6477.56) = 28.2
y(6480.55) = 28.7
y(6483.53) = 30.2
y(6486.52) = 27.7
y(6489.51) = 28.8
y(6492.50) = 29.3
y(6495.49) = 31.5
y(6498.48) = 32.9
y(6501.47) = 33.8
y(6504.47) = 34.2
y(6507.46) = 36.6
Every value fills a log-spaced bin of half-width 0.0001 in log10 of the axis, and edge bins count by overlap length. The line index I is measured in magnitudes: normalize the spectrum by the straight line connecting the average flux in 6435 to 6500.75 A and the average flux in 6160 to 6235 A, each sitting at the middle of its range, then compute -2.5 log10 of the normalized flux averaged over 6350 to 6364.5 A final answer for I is 0.076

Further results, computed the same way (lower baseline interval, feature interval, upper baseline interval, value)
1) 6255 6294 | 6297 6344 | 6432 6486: -0.02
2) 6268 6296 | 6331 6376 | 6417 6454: 0.04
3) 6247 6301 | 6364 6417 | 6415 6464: 0.05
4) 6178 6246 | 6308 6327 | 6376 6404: 0.08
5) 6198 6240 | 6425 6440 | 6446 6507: 0.05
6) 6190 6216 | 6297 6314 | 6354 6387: -0.07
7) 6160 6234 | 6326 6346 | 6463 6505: 0.06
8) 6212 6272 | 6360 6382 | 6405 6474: 0.09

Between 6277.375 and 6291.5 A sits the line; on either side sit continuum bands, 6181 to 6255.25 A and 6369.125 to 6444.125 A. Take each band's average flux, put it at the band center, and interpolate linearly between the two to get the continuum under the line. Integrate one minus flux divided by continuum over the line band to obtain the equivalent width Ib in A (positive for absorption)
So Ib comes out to 0.84 A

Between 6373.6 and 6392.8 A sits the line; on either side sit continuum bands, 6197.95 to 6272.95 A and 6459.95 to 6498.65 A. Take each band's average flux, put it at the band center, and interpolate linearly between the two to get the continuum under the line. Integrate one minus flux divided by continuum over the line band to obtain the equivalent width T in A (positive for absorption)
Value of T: 1.1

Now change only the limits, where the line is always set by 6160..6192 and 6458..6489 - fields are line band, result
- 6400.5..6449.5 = -1.0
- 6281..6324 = 2.7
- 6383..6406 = 1.7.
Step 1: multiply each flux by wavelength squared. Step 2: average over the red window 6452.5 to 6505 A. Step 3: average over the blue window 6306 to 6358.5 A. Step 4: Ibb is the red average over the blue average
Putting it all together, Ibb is 1.34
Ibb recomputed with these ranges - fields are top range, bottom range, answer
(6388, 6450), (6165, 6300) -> 1.35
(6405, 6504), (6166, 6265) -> 1.48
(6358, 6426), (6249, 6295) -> 1.24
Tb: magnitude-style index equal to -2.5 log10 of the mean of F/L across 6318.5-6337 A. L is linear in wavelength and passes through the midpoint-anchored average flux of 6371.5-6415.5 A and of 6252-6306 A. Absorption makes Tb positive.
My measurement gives 0.123 mag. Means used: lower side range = 21.1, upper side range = 23.8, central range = 19.9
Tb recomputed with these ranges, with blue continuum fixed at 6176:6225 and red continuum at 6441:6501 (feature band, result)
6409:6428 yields -0.02 mag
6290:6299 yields 0.01 mag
